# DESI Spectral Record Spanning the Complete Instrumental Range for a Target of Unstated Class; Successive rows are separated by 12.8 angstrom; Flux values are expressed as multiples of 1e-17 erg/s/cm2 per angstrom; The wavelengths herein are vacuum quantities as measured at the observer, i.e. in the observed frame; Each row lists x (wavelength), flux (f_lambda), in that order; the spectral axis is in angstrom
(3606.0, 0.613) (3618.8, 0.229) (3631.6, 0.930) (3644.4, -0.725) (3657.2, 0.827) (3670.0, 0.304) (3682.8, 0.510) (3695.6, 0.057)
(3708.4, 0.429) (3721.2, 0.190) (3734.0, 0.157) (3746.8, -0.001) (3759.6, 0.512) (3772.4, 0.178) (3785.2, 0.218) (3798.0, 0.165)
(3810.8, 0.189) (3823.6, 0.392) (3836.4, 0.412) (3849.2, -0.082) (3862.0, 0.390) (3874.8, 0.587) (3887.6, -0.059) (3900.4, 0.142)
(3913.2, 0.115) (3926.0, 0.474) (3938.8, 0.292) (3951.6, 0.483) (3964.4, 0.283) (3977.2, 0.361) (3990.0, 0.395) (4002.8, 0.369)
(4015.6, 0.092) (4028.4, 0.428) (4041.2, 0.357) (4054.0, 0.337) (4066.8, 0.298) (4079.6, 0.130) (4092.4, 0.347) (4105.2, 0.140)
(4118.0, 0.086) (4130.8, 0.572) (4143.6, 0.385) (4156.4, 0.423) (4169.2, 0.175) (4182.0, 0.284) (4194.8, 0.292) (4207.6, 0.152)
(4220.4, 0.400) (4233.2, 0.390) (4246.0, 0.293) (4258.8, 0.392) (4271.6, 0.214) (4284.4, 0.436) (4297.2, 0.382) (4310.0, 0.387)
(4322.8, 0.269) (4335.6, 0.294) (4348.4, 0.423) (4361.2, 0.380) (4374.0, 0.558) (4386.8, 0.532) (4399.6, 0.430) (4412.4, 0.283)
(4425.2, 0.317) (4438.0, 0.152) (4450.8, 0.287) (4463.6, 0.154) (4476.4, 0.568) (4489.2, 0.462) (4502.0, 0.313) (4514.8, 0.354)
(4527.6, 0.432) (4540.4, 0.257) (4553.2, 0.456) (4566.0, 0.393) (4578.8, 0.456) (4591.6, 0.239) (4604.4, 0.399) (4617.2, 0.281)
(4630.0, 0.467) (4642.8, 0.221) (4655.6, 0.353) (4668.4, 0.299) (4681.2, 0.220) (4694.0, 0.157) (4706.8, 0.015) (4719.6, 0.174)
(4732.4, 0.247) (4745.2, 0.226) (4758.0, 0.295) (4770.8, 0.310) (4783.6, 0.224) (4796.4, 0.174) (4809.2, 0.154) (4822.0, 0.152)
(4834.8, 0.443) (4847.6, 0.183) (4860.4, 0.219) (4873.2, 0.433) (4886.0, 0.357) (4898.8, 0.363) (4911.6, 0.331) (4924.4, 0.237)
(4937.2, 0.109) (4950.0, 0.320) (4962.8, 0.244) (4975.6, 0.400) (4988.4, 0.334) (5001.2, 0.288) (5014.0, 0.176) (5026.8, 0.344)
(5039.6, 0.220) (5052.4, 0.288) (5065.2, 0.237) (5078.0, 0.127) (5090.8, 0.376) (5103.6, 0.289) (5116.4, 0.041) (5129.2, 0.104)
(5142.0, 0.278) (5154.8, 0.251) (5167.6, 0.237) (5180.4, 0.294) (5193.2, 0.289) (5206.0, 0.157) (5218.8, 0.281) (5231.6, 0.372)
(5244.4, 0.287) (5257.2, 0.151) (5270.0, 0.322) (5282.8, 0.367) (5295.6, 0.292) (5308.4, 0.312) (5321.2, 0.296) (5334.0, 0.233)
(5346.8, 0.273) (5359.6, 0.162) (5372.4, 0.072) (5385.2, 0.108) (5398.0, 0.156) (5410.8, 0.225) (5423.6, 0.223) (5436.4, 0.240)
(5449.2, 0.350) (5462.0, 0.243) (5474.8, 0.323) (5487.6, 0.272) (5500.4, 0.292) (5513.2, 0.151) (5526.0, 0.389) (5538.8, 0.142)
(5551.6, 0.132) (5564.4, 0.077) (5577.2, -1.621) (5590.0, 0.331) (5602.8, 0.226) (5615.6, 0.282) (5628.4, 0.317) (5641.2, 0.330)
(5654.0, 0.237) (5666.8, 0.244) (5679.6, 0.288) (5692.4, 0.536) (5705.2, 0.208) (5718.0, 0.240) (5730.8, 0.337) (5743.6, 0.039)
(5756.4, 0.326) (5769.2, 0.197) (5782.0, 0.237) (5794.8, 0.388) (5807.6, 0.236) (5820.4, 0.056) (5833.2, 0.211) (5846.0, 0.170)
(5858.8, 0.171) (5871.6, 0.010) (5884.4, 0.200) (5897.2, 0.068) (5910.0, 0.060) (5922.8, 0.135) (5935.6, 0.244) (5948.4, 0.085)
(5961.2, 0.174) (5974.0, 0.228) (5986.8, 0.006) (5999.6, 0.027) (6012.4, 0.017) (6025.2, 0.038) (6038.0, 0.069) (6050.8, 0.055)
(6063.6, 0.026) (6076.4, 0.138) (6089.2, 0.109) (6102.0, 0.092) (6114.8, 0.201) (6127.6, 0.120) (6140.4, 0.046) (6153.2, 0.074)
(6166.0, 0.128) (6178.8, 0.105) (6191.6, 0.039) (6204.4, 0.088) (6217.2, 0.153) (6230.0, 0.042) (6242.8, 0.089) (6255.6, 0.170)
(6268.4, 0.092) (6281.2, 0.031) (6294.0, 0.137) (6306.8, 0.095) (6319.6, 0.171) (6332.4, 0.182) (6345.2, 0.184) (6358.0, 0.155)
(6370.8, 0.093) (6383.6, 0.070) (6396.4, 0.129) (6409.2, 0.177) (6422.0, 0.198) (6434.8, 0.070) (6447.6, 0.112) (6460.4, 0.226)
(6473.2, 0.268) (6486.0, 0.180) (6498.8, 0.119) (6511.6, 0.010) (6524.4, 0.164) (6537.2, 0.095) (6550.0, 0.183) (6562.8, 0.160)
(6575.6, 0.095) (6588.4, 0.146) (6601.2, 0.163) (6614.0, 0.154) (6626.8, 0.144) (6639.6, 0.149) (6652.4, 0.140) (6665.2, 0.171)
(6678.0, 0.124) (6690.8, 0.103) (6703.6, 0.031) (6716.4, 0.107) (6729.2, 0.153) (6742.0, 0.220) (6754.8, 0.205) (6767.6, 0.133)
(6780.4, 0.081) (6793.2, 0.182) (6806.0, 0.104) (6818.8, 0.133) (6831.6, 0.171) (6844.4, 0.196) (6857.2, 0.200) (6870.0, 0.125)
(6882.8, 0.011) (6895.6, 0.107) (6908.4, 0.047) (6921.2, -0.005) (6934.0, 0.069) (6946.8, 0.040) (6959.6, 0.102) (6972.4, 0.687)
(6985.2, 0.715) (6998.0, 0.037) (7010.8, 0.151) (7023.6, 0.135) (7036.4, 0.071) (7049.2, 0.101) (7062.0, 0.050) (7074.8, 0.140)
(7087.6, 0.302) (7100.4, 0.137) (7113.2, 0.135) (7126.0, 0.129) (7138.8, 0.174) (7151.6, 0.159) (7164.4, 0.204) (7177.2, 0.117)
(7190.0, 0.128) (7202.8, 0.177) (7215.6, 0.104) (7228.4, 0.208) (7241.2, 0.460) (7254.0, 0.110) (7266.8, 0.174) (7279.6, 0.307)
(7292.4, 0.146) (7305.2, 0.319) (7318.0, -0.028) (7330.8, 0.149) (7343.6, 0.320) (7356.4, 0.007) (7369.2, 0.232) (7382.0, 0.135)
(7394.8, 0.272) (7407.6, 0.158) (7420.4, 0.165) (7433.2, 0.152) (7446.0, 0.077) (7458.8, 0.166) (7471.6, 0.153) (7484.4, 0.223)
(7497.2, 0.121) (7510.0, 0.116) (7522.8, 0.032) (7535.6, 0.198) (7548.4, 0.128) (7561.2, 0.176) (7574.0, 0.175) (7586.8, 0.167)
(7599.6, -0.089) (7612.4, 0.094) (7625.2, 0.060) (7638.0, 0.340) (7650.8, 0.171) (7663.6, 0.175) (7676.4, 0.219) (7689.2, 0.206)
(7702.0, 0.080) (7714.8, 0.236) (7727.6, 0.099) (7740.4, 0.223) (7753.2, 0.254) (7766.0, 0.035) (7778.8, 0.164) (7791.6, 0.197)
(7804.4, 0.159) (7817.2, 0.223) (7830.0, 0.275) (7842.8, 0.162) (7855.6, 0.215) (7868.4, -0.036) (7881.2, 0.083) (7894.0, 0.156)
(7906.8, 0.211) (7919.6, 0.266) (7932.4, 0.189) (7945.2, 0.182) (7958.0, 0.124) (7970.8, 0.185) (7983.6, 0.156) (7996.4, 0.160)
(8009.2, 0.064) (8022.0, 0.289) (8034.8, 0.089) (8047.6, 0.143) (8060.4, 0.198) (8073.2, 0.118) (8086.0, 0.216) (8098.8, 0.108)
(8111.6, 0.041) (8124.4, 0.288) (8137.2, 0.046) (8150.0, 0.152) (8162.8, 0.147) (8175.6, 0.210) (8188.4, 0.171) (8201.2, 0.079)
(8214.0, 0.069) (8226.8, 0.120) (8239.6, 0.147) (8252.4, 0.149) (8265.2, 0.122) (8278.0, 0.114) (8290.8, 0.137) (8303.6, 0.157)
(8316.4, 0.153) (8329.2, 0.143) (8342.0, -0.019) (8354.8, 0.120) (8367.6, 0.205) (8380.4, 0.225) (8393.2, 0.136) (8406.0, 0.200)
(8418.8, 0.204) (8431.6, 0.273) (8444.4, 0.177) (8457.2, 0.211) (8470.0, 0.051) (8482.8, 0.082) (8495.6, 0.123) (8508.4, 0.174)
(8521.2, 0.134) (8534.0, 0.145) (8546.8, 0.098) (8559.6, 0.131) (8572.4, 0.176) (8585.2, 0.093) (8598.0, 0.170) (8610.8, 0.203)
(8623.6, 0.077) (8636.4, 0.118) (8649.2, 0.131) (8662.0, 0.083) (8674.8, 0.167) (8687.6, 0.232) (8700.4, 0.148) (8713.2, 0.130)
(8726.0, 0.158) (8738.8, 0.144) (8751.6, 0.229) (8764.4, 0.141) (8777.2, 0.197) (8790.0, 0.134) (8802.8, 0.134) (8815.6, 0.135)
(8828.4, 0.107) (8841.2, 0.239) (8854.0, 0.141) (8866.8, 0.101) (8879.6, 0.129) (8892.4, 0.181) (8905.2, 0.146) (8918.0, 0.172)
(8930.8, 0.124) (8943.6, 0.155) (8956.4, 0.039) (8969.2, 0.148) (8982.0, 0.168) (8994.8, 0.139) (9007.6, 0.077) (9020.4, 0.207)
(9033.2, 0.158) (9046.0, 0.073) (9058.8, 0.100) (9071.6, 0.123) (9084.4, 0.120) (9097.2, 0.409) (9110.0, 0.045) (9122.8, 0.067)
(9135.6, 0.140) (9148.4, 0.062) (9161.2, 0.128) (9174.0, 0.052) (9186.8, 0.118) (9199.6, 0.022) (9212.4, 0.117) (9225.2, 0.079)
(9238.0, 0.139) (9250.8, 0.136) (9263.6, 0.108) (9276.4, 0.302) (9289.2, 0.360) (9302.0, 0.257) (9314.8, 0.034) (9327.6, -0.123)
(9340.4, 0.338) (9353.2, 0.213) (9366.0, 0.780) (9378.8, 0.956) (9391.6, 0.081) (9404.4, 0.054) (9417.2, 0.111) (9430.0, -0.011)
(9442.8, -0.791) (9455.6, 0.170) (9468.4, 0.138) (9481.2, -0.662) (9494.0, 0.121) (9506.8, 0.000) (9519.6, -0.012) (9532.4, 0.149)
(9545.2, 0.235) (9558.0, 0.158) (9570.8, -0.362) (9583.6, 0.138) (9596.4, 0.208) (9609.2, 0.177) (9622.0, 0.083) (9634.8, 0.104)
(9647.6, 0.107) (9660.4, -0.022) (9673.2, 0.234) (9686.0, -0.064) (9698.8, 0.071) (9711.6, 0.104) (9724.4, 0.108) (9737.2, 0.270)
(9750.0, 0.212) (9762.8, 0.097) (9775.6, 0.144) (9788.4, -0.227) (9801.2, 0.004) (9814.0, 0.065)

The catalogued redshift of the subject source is 0.872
